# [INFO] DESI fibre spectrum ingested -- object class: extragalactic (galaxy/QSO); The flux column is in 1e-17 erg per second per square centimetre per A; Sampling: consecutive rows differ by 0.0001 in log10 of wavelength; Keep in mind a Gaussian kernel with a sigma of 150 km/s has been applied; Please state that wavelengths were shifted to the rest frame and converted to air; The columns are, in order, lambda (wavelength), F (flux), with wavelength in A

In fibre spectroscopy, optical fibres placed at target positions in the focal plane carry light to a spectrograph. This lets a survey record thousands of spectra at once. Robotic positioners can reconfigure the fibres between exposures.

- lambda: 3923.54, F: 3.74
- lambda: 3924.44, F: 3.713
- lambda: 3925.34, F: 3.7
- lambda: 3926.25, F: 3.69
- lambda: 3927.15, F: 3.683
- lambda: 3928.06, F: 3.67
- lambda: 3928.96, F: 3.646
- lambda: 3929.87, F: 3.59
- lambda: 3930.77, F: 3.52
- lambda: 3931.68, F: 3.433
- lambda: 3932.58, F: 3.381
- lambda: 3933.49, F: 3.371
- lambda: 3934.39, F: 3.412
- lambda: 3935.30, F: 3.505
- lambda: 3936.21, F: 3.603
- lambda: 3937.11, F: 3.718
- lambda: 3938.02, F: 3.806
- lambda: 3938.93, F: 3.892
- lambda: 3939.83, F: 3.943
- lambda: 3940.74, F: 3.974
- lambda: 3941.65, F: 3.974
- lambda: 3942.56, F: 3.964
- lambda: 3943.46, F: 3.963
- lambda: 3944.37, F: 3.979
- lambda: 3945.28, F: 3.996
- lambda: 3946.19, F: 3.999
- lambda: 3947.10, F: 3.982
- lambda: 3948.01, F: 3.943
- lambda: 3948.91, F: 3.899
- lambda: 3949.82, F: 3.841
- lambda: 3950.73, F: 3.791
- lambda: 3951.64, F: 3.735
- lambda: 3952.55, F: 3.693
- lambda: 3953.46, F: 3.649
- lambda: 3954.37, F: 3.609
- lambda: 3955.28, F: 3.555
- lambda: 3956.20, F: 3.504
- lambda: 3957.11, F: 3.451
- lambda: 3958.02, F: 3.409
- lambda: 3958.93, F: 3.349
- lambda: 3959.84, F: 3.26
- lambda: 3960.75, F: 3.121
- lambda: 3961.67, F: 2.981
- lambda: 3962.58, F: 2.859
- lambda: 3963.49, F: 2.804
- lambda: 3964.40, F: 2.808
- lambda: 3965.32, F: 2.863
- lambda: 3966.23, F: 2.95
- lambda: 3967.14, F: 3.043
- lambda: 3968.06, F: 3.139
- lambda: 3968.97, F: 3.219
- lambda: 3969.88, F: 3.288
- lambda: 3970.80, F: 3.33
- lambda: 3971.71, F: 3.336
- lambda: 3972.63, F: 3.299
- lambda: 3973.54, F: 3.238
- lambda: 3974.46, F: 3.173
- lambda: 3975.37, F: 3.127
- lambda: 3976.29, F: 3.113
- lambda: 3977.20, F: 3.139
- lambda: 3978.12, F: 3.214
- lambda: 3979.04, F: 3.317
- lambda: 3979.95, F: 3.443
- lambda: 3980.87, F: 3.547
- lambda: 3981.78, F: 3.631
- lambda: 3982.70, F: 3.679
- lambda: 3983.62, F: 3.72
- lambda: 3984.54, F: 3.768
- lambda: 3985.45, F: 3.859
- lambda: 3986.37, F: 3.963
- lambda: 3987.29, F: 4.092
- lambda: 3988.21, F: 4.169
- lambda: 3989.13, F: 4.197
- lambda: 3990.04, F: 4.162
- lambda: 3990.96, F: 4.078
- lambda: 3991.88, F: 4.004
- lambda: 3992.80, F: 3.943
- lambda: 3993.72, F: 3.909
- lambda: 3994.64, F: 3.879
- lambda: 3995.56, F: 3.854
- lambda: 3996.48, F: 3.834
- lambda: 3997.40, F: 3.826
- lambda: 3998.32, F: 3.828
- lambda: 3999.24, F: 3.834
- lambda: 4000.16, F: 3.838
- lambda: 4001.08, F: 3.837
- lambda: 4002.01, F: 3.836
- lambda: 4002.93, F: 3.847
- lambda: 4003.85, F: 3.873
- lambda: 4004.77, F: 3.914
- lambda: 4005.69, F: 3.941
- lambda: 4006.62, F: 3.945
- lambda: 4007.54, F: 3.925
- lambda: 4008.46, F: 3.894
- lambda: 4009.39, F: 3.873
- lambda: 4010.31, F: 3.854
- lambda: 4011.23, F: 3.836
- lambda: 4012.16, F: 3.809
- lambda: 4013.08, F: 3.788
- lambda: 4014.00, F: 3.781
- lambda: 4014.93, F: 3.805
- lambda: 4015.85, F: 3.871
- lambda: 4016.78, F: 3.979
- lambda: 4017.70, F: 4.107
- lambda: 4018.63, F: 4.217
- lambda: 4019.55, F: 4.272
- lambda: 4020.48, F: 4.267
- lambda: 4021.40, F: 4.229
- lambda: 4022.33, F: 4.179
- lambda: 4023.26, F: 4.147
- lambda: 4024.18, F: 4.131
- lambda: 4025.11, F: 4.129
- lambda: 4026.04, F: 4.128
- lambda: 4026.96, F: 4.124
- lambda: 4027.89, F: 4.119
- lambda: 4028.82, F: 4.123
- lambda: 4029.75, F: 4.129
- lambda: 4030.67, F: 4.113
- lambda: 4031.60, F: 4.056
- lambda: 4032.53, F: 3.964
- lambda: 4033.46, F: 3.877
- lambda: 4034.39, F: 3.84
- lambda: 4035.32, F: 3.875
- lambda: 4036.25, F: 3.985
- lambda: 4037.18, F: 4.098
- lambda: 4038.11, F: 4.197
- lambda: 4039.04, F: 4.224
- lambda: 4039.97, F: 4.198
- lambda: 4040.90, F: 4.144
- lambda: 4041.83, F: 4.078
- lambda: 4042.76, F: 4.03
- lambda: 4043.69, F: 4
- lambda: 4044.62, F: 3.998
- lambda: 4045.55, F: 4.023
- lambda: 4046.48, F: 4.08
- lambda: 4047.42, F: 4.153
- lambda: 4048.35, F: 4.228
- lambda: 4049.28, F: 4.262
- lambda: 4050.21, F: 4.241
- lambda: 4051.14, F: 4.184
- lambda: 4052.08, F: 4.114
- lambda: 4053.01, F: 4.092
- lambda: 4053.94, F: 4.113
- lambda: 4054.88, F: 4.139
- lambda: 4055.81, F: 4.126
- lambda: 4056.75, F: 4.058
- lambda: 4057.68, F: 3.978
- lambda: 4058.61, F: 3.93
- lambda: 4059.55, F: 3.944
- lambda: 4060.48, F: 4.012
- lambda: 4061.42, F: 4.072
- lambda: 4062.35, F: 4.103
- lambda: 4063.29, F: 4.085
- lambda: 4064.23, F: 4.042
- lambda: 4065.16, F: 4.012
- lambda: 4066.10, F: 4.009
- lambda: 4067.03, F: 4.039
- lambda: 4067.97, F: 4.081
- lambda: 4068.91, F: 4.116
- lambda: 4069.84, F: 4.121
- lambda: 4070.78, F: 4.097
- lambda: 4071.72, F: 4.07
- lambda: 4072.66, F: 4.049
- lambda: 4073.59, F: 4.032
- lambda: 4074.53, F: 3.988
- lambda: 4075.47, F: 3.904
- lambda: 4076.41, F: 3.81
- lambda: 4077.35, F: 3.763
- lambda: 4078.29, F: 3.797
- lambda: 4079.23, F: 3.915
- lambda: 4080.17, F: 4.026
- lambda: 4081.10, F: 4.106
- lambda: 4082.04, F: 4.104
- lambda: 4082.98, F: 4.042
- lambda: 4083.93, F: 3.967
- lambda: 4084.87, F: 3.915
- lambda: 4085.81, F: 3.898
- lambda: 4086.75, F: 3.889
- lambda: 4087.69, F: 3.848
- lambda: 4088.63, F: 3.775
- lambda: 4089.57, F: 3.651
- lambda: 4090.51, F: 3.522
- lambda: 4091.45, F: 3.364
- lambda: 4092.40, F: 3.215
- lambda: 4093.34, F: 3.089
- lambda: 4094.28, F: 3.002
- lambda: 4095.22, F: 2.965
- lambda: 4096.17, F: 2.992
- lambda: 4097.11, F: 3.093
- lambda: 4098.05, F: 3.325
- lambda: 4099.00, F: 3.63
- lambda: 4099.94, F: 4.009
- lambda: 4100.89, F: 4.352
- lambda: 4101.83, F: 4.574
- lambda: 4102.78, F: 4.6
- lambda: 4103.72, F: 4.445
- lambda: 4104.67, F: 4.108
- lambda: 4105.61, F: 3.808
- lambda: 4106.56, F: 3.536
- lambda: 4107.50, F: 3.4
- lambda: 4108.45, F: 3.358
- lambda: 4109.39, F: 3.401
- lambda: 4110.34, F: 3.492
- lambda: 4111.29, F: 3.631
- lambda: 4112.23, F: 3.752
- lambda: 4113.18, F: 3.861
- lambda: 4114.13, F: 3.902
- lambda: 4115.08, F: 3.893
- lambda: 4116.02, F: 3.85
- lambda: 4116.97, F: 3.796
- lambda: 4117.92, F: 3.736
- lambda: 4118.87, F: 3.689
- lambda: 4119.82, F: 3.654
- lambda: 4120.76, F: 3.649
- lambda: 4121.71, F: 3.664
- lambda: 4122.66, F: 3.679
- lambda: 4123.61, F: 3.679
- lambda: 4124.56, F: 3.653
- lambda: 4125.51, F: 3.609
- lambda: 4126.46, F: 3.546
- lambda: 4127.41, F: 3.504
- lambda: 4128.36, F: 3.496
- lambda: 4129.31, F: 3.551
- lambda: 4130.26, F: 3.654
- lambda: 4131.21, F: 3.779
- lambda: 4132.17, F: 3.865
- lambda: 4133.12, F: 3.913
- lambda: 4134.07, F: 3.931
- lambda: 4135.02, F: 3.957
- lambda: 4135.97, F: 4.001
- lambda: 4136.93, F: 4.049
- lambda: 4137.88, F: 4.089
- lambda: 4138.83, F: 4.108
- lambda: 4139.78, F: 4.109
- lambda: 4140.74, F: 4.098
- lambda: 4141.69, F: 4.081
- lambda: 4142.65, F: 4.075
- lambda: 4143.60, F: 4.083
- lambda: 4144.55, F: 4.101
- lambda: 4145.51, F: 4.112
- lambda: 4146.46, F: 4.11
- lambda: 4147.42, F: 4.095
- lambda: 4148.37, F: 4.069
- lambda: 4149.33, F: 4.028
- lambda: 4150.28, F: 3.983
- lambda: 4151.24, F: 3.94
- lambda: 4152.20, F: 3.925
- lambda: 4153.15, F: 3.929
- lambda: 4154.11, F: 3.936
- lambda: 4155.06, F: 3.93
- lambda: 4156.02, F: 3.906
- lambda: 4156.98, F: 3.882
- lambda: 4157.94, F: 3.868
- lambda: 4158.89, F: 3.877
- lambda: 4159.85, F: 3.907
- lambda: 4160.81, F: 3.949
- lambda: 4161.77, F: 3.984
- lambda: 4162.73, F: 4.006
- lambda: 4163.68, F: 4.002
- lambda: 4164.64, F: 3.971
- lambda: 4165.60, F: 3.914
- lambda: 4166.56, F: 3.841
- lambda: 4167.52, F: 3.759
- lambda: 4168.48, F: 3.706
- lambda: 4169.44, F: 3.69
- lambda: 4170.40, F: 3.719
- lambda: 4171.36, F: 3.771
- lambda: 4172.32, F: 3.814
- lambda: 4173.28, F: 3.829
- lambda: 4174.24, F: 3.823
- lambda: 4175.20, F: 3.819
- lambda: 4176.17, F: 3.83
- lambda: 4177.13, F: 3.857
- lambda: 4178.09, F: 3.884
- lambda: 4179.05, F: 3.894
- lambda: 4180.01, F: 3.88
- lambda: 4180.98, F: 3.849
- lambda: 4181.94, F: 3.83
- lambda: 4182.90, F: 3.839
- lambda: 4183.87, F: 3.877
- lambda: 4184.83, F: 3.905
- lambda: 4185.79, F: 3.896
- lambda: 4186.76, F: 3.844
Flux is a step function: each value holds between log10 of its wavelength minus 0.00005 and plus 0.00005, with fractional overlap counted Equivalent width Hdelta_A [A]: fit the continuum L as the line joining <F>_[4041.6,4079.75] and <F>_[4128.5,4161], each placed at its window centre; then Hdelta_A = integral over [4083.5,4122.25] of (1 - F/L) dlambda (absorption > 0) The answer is 3.0 A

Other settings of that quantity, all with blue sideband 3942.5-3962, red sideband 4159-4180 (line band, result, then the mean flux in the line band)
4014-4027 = -1.31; 4.1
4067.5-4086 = -1.06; 3.99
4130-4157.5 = -1.14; 3.99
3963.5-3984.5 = 2.44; 3.26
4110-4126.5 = 0.42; 3.71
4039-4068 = -2.56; 4.09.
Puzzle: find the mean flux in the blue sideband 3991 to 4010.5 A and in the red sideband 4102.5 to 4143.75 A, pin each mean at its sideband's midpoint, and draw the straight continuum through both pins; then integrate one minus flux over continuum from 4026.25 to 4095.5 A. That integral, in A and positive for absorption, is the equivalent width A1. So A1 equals -2.2 A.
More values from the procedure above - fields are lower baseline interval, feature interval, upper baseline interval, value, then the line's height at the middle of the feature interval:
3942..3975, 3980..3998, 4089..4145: -2.0 A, 3.5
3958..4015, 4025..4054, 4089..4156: -3.4 A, 3.67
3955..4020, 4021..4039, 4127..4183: -1.9 A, 3.69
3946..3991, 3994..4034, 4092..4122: -4.8 A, 3.54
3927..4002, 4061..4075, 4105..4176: -1.2 A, 3.74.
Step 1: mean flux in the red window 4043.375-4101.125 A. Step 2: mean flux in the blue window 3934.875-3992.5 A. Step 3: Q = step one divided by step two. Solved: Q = 1.09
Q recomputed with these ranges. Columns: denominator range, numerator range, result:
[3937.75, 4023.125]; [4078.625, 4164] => 1.03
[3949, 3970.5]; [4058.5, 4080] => 1.21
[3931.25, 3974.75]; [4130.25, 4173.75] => 1.13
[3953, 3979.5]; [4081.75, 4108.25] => 1.16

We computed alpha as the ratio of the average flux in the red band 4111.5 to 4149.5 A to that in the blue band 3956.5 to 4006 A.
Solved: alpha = 1.1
